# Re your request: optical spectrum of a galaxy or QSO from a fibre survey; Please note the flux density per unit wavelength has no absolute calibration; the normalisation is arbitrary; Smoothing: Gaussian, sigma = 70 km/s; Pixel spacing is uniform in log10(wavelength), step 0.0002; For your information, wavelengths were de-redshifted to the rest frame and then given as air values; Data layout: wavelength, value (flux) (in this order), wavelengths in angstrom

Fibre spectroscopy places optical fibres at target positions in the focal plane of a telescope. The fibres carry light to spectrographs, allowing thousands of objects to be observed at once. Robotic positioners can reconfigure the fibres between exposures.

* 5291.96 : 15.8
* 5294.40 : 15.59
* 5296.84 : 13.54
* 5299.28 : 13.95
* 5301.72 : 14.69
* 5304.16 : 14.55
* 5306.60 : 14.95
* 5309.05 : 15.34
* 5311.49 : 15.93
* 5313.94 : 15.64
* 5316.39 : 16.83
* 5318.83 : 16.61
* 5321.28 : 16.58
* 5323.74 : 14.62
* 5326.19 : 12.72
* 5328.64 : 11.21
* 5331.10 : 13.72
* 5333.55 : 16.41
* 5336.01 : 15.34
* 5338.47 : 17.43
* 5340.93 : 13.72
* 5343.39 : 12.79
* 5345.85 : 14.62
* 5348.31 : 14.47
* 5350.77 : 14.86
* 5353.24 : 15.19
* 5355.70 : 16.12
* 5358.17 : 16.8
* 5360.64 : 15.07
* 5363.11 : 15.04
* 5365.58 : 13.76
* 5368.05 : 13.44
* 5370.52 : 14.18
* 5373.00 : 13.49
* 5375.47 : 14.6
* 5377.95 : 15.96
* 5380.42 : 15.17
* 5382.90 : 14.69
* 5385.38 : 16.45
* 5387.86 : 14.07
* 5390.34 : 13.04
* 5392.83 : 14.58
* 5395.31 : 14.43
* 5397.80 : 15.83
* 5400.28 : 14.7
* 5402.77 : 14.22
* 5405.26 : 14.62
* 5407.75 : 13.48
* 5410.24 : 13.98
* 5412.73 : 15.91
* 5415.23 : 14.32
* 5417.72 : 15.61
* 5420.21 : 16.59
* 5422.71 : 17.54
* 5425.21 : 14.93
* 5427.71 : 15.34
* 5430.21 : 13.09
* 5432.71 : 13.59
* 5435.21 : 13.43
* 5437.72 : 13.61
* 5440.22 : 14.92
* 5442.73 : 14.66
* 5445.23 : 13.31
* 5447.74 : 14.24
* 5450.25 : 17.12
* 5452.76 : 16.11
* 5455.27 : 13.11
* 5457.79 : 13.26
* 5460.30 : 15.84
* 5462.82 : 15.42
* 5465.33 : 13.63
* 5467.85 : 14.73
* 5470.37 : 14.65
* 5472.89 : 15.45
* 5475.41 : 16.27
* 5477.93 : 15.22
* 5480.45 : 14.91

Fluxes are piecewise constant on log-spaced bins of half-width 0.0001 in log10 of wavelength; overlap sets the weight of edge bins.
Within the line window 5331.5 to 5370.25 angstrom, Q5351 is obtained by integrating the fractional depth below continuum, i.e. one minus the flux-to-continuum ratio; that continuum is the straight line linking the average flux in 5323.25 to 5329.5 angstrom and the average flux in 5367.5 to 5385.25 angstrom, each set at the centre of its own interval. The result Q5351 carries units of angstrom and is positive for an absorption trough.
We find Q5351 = -3.6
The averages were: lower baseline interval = 12.7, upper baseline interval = 14.7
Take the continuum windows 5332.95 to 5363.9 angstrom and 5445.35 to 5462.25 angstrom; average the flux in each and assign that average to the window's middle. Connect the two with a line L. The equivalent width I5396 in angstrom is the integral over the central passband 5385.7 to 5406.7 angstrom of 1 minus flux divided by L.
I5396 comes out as 0.7 angstrom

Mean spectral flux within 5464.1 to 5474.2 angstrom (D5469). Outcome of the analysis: 14.6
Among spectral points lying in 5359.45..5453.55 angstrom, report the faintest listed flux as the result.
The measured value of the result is 13.04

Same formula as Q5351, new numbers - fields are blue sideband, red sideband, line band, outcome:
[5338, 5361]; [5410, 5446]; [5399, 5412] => 0.5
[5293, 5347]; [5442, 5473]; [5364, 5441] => 0.7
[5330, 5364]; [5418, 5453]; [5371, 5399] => 0.5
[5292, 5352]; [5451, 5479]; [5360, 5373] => 0.6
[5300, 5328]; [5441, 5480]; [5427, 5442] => 1.0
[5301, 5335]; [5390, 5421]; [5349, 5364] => -0.6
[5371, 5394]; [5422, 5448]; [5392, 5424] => -1.2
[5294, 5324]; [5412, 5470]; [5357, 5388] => 0.4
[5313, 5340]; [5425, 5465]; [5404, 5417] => 0.1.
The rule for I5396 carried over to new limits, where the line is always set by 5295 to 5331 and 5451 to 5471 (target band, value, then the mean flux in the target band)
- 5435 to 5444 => 0.3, 14.2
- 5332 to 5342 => -0.6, 15.7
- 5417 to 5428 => -1.0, 16.1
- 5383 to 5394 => 0.1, 14.5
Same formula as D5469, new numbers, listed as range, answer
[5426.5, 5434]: 14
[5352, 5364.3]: 15.6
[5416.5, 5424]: 16.6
